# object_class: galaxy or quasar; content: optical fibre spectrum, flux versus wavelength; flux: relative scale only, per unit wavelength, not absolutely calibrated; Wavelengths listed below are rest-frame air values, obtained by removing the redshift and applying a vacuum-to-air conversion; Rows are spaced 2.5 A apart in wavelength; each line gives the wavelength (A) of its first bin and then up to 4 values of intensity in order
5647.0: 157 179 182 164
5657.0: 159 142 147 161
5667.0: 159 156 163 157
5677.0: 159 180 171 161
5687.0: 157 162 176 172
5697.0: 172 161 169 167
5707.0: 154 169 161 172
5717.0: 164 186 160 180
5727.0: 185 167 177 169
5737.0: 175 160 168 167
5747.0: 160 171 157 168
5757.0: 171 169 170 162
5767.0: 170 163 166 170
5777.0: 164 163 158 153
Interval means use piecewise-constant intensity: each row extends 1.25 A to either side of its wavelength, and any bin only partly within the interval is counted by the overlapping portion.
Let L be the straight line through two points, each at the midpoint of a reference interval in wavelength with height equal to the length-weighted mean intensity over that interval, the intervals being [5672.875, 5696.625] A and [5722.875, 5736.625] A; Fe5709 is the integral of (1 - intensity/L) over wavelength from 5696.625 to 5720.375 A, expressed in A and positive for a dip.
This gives 0.5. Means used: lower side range 166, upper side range 175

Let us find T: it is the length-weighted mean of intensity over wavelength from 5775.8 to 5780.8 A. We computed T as 163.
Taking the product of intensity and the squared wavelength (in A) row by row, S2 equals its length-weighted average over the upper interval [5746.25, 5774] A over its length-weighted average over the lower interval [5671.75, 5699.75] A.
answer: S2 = 1.03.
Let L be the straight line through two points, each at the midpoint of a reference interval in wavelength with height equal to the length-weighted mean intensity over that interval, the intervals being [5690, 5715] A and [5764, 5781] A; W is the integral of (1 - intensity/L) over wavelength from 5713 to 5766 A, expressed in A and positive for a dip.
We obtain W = -1.0 A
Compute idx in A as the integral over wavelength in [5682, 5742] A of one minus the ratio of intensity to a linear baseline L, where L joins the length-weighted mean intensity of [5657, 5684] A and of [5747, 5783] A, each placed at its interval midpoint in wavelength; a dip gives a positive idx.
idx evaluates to -2.3 A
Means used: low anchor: 160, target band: 169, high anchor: 166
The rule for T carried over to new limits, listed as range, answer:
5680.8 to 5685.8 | 166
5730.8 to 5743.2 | 170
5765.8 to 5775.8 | 167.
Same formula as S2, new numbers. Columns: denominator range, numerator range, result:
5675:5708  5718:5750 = 1.05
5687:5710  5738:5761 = 1.02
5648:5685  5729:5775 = 1.06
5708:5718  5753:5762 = 1.03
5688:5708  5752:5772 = 1.02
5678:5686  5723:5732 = 1.06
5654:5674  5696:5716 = 1.08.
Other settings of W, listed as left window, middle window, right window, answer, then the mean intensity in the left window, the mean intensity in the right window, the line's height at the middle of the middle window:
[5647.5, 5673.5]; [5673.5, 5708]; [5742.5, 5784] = -0.72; 161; 165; 162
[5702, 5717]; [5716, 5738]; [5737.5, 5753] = -1.21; 165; 164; 165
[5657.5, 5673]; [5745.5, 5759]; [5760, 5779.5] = -0.10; 155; 166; 164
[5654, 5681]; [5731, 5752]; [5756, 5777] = -0.31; 159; 167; 165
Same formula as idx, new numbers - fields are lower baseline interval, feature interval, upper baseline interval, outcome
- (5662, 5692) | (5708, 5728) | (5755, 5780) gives -0.9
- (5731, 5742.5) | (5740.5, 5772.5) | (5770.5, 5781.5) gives 0.2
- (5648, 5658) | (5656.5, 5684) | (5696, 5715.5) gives 1.6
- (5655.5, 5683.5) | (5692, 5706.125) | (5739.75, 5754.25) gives -0.6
